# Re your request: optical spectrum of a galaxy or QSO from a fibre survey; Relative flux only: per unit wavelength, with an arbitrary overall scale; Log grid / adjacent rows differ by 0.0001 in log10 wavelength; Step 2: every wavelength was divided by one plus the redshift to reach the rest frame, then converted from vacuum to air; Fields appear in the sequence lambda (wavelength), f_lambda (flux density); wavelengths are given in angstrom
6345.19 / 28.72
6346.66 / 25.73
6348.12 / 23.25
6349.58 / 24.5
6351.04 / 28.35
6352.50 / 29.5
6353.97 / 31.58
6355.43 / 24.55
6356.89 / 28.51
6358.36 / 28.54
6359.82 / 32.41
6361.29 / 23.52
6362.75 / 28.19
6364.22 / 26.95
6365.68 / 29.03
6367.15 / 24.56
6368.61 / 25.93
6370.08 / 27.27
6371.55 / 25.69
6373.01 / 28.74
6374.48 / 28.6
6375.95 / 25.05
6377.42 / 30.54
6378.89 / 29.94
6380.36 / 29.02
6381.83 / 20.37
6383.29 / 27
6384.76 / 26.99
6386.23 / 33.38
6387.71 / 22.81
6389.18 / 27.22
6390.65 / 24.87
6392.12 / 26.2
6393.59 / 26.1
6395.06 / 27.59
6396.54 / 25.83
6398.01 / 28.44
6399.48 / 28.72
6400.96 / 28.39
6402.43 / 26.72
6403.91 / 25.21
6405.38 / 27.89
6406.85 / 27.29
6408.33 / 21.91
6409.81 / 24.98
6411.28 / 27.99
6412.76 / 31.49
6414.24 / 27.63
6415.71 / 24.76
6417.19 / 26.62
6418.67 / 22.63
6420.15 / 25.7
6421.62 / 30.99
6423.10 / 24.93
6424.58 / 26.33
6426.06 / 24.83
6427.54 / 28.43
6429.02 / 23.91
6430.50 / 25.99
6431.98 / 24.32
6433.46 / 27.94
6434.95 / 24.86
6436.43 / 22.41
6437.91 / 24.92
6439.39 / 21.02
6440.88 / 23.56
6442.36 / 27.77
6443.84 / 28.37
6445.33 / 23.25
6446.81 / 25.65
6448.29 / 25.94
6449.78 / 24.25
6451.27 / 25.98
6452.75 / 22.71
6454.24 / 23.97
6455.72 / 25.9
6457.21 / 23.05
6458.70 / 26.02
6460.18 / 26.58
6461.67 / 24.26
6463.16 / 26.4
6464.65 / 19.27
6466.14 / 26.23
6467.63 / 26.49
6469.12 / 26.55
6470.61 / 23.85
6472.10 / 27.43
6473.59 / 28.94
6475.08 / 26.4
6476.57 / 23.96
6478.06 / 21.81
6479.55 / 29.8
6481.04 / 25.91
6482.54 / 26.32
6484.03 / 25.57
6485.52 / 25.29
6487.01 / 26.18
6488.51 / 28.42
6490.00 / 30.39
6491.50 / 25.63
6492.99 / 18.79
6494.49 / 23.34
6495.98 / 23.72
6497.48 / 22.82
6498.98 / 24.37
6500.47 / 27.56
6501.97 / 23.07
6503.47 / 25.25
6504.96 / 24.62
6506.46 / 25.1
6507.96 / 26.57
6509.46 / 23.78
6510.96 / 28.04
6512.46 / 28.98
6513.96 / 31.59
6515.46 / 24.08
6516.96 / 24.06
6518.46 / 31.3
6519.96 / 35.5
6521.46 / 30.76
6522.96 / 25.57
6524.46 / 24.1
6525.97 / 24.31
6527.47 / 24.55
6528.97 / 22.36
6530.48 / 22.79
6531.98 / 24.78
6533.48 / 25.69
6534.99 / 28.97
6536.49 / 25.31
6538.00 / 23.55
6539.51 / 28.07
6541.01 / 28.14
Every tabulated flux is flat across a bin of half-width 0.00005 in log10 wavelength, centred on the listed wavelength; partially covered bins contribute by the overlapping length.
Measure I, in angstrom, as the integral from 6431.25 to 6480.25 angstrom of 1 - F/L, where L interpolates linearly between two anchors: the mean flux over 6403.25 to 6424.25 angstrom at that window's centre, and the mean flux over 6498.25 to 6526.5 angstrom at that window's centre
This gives 2.7 angstrom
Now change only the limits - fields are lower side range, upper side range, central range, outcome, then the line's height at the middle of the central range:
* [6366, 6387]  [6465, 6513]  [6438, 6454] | 0.9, 26.3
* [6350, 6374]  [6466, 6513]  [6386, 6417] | 0.3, 27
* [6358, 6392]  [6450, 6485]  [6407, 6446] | 0.7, 26.2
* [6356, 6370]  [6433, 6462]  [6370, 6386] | -0.2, 27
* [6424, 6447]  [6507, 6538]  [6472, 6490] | -0.4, 25.9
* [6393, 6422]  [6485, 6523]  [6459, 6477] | 0.6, 26.5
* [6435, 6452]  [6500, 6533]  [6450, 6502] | 0.5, 25.5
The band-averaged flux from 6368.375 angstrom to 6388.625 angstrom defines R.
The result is 27.3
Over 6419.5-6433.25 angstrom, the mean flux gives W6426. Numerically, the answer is 26.2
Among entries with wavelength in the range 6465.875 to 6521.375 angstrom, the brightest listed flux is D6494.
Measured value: 35.5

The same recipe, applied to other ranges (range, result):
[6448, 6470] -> 26.58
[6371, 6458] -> 33.38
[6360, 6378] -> 30.54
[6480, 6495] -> 30.39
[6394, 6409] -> 28.72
